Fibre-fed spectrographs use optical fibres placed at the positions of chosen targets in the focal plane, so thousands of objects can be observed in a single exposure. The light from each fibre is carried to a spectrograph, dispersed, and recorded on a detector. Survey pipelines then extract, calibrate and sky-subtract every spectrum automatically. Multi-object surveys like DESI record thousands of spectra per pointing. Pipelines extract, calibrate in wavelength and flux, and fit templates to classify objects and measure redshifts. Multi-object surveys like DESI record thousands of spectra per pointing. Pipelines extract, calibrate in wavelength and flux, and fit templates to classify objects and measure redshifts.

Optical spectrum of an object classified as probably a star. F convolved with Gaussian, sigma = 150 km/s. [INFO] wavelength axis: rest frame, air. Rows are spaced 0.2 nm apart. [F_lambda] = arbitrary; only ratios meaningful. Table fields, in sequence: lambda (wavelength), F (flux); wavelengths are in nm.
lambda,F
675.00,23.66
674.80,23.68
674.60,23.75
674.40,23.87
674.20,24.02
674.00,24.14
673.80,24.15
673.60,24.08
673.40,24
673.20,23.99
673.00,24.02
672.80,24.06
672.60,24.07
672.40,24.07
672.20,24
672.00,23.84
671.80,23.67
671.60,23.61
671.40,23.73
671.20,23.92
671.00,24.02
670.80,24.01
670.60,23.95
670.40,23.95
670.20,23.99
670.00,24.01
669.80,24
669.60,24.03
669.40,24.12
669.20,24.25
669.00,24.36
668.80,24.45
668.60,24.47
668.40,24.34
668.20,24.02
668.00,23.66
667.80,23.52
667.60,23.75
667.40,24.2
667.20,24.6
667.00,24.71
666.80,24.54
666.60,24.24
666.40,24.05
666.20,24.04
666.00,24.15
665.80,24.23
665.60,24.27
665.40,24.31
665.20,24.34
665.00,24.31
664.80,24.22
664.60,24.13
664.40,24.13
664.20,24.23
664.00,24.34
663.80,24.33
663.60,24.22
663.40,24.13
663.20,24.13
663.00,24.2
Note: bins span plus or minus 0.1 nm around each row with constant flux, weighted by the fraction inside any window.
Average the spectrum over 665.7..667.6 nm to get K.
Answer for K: 24.3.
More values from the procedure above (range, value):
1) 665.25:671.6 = 24.1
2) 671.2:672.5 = 23.8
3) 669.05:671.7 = 24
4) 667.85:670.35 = 24.1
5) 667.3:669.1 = 24.1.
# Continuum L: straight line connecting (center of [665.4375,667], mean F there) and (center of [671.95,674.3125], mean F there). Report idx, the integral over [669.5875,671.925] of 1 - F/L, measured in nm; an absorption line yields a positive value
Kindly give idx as 0.02 nm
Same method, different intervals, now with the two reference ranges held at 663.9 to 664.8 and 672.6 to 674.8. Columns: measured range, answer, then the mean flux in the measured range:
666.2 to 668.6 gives 0.00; 24.2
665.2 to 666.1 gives 0.00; 24.3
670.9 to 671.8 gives 0.01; 23.8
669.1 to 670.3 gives 0.00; 24.1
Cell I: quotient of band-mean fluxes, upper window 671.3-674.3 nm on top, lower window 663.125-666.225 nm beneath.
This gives 1.0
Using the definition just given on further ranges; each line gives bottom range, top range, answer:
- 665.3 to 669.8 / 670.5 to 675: 0.99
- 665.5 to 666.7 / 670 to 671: 0.99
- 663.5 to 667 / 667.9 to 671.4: 0.99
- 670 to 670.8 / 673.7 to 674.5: 1.00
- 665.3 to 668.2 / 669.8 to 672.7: 0.99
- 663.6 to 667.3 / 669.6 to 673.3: 0.99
